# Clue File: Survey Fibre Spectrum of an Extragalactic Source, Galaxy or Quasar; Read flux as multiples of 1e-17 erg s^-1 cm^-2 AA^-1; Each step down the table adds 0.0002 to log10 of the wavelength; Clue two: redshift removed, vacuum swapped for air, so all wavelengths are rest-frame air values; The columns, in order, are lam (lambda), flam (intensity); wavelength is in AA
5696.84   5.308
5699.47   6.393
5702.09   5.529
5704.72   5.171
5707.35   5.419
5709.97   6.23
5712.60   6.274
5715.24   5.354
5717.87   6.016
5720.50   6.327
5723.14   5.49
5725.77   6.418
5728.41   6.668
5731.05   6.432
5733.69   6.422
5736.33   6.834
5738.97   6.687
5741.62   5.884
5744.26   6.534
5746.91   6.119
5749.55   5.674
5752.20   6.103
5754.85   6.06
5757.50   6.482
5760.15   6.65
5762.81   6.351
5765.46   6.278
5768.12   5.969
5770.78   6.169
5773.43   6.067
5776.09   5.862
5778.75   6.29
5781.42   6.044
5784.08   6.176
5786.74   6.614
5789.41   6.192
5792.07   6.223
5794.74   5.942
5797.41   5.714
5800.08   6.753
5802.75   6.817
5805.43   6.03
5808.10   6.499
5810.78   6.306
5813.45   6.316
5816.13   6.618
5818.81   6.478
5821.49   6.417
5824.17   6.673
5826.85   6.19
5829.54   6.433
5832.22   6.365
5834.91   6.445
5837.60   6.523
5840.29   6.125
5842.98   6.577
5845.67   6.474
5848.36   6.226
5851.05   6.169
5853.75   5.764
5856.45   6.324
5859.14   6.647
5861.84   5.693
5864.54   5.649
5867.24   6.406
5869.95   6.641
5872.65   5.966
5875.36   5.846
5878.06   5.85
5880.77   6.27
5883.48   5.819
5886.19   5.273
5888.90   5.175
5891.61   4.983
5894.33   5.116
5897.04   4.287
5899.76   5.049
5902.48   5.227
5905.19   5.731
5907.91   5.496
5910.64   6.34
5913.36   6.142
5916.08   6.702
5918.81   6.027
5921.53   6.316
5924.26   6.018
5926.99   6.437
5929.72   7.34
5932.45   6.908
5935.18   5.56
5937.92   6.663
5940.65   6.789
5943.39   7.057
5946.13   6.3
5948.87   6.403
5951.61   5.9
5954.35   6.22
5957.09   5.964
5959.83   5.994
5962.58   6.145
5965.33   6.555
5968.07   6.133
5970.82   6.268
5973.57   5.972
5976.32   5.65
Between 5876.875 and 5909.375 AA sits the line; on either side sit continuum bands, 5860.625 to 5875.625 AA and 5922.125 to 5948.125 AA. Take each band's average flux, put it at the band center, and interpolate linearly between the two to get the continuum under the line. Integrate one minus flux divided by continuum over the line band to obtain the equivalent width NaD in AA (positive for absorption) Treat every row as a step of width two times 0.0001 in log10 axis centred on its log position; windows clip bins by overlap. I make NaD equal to 4.6 AA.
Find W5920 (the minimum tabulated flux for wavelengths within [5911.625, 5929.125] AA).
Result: 6.018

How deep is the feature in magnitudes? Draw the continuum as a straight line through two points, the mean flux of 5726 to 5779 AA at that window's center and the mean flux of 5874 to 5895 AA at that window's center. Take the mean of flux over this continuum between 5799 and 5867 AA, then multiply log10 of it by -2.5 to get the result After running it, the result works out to -0.09 mag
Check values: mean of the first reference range 6.28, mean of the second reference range 5.55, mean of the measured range 6.34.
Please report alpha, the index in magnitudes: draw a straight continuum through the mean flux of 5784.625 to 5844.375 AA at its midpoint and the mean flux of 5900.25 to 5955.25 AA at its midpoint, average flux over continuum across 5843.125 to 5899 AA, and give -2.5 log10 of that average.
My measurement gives 0.086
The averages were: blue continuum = 6.37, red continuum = 6.26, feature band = 5.84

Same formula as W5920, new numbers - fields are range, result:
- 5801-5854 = 5.764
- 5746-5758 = 5.674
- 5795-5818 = 5.714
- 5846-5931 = 4.287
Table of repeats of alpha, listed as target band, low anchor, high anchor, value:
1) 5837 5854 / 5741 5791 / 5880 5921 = -0.08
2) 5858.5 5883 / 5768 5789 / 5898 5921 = -0.03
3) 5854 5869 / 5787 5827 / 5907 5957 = 0.04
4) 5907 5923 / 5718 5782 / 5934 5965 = 0.02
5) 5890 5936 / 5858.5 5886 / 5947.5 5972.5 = 0.04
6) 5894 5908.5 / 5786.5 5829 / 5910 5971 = 0.23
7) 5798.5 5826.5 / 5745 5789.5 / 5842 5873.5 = -0.05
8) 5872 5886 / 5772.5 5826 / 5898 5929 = 0.03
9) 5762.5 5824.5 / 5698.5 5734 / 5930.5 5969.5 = -0.03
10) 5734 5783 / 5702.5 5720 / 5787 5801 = -0.04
